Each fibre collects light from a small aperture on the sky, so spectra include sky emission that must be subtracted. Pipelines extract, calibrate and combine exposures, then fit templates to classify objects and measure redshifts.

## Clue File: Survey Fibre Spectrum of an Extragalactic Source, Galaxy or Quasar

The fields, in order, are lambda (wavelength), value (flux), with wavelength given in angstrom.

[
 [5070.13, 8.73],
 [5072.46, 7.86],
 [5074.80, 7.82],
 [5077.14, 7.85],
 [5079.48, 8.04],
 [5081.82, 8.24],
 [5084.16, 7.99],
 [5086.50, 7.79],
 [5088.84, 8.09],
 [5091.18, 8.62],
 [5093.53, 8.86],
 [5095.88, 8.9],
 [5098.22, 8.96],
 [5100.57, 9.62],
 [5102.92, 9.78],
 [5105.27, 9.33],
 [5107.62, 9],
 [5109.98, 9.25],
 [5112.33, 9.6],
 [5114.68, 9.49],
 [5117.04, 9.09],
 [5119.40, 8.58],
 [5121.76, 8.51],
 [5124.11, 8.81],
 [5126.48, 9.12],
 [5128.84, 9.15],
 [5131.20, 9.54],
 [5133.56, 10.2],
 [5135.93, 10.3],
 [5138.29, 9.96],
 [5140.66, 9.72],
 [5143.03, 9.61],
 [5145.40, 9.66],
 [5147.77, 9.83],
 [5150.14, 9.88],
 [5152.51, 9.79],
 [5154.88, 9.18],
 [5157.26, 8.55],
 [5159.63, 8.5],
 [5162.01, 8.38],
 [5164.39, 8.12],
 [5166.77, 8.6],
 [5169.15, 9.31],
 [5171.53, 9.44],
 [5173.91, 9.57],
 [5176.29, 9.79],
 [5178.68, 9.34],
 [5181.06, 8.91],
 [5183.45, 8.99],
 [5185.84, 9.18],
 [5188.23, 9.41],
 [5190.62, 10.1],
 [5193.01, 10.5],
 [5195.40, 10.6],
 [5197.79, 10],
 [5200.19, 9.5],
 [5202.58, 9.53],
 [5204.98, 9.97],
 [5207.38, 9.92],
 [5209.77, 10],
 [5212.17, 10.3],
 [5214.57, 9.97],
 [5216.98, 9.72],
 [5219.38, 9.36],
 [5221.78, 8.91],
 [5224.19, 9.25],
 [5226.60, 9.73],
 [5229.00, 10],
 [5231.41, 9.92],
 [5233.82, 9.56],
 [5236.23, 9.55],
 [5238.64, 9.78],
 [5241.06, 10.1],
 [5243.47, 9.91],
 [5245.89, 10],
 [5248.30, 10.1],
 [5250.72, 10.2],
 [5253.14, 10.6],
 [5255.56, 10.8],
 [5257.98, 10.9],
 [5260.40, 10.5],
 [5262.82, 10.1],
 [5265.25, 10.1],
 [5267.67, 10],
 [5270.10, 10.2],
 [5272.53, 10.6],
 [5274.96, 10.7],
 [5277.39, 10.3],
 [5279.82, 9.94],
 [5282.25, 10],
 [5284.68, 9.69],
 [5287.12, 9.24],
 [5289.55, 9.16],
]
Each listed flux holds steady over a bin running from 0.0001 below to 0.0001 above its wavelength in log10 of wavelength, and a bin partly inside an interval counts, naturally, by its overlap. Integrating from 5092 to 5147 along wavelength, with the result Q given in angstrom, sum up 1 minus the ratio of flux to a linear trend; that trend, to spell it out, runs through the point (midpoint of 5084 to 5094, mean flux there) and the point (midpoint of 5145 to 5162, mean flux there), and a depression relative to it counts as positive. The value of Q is -3.9 angstrom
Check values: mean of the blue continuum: 8.26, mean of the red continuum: 9.26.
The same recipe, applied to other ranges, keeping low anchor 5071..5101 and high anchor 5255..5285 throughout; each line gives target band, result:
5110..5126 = -0.67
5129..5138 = -1.09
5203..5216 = -0.46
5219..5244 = 0.62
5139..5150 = -0.95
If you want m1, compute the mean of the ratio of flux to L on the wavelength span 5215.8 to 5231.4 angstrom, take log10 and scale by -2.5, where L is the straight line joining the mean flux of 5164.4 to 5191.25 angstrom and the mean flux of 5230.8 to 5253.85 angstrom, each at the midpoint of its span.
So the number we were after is 0.026 mag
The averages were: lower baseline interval 9.26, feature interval 9.53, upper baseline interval 9.96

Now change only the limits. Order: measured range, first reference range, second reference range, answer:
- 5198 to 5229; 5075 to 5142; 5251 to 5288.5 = 0.01 mag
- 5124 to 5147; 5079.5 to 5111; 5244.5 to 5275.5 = -0.06 mag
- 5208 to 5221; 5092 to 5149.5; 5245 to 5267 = 0.02 mag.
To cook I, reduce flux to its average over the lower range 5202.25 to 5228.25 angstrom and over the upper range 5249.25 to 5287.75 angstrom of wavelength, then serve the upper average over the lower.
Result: 1.06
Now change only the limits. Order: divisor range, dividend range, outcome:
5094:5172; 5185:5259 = 1.07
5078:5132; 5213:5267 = 1.12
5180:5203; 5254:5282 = 1.07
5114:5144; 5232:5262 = 1.08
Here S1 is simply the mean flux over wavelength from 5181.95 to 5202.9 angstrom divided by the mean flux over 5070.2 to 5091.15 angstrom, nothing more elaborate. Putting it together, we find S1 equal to 1.2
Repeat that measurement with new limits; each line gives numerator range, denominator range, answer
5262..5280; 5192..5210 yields 1.03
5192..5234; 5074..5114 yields 1.13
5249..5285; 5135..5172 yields 1.11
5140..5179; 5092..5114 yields 1.00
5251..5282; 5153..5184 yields 1.15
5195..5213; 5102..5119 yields 1.07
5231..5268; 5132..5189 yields 1.09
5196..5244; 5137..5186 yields 1.05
